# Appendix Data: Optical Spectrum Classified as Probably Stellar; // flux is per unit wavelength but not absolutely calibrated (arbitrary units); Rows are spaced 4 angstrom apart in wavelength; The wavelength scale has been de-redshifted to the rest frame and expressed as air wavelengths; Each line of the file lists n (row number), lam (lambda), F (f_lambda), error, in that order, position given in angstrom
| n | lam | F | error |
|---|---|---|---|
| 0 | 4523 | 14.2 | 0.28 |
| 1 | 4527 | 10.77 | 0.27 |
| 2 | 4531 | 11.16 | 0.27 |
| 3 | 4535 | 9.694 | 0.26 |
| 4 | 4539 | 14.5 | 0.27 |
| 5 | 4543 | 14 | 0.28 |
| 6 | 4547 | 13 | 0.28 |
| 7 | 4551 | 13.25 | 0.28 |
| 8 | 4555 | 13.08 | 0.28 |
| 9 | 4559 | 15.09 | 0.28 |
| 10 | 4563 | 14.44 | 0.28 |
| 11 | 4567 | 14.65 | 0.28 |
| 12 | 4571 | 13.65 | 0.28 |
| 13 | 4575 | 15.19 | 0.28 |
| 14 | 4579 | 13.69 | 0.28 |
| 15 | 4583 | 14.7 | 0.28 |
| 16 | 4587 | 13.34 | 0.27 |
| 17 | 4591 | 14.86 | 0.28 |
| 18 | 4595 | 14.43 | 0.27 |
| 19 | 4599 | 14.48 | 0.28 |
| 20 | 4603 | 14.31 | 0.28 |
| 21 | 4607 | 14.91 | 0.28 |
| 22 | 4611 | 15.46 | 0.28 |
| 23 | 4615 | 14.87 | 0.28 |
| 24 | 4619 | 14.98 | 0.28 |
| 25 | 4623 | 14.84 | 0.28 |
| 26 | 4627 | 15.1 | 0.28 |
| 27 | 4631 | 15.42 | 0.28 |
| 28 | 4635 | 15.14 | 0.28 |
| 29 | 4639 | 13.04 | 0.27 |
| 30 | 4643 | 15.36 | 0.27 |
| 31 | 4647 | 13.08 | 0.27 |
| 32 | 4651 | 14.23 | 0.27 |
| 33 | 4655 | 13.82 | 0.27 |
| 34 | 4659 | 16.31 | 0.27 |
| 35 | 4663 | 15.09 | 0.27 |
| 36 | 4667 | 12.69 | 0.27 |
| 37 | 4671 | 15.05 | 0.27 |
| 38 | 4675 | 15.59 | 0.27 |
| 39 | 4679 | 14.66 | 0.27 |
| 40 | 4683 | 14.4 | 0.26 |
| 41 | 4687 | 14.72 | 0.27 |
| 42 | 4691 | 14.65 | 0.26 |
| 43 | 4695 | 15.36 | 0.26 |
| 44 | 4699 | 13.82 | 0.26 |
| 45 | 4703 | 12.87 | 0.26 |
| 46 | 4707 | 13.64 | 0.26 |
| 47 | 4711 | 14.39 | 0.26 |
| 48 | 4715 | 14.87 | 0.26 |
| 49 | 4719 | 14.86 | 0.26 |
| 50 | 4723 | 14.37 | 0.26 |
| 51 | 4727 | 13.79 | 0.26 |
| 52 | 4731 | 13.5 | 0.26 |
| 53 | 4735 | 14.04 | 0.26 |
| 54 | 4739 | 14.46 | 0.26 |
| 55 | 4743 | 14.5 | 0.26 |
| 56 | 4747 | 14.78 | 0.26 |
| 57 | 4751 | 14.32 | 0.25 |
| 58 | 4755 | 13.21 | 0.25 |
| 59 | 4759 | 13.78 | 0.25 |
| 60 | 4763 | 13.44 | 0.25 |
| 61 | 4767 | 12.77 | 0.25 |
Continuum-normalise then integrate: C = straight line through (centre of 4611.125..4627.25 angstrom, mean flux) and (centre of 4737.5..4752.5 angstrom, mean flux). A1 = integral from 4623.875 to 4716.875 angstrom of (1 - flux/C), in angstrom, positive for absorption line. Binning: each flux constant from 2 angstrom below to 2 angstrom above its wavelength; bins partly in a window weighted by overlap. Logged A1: 1.9 angstrom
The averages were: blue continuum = 15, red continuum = 14.5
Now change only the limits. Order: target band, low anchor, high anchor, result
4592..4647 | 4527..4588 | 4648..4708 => -3.0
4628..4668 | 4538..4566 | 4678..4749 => -0.9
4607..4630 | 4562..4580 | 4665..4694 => -1.0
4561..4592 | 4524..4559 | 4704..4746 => -3.3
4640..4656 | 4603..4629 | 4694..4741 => 0.7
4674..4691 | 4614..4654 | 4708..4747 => -0.4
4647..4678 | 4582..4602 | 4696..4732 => -0.9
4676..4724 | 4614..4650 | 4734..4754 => 0.2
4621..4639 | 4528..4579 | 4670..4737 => -1.3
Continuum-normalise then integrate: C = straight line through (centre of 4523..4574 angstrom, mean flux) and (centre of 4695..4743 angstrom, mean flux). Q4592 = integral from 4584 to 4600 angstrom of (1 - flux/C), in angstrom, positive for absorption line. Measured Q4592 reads -1.0 angstrom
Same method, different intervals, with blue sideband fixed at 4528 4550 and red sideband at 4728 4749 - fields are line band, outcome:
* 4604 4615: -1.7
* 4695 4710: 0.2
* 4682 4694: -0.8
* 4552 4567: -1.9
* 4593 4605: -1.3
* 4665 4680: -0.9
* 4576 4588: -1.2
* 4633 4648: -1.0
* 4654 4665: -1.4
